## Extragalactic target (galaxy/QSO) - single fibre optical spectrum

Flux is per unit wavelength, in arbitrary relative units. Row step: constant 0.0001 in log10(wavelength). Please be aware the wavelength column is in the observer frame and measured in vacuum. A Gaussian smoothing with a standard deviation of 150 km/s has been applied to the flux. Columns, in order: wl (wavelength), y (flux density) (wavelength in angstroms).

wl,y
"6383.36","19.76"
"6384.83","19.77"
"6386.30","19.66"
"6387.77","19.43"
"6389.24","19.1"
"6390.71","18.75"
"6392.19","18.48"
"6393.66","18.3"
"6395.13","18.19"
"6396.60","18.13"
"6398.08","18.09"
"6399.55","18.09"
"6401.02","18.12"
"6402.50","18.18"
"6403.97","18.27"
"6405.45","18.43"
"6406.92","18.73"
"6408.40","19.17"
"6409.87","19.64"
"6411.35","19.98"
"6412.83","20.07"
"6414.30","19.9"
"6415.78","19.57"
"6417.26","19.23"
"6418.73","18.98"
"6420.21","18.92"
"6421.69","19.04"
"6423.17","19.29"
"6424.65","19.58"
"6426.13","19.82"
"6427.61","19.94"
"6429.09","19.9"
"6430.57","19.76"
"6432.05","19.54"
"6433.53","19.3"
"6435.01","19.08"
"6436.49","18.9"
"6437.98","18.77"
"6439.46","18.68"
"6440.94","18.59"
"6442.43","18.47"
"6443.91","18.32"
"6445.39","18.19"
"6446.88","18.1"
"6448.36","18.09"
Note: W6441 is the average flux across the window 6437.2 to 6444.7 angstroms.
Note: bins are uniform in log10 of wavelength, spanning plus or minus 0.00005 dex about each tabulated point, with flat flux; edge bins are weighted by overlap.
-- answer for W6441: 18.6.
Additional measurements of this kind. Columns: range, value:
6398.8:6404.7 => 18.2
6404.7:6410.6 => 19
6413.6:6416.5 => 19.7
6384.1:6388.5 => 19.6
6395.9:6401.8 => 18.1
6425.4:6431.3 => 19.9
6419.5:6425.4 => 19.2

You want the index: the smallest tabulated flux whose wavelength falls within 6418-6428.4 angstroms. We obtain 18.92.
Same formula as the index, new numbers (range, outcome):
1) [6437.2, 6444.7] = 18.32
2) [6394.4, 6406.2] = 18.09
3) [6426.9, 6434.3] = 19.3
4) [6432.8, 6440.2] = 18.68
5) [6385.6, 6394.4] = 18.3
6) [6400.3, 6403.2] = 18.12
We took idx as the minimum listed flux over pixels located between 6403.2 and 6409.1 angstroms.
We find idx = 18.27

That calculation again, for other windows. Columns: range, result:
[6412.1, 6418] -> 19.23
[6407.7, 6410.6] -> 19.17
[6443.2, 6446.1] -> 18.19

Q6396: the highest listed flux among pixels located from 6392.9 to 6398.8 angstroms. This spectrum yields 18.3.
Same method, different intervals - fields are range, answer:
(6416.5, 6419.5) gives 19.23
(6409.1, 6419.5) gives 20.07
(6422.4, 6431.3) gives 19.94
